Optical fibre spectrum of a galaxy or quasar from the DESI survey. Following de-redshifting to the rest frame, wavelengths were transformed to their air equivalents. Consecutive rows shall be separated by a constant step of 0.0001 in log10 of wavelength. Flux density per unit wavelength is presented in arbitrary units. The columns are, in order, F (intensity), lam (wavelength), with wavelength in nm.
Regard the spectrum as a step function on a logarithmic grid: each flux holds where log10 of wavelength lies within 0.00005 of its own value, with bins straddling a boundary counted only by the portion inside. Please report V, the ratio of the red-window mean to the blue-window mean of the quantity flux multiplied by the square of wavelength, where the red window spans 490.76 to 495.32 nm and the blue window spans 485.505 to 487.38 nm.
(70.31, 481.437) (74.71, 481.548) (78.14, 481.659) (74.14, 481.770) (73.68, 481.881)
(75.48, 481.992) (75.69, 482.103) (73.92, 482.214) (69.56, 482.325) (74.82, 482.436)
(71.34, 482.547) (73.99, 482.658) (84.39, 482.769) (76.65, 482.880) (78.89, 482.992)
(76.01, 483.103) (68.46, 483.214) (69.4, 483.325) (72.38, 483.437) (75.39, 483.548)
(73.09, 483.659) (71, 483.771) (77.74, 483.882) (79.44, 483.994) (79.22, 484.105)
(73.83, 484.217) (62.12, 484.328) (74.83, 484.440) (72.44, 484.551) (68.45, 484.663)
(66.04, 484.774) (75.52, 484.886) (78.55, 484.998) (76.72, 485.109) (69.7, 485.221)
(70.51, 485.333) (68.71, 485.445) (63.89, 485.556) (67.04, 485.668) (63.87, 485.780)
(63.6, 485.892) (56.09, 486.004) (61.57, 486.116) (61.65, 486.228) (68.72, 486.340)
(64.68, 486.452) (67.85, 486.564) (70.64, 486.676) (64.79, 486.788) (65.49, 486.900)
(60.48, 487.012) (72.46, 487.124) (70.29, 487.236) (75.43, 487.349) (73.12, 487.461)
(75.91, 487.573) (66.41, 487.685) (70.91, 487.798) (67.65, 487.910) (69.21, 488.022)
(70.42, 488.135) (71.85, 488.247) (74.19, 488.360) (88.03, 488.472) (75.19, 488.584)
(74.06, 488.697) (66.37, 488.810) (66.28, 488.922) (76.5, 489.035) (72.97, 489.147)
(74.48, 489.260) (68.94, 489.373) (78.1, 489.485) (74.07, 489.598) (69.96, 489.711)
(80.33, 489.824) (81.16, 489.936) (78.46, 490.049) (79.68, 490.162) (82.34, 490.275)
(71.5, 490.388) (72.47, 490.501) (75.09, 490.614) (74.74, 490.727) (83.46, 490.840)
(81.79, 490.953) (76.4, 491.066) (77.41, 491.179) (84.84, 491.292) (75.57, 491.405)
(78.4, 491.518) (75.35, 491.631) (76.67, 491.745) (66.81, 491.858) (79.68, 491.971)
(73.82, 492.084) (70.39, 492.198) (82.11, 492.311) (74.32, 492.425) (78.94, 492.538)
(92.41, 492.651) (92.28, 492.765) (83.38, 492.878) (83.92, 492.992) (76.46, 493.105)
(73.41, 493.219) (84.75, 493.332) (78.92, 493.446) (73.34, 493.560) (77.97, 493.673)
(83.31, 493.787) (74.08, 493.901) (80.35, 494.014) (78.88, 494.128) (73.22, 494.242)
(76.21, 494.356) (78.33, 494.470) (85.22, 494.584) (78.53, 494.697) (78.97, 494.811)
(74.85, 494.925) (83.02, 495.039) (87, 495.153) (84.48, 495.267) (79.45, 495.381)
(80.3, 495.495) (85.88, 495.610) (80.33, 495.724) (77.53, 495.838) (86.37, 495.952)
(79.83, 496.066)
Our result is 1.2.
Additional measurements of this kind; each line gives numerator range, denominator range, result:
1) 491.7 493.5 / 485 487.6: 1.20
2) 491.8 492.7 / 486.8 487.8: 1.13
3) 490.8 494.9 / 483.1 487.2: 1.17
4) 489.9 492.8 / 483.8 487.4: 1.16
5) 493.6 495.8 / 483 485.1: 1.14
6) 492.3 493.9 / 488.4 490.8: 1.09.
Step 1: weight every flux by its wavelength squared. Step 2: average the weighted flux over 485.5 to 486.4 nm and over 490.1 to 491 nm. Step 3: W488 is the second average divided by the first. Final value 1.25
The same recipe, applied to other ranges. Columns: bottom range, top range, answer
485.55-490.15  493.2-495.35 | 1.15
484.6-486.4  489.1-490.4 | 1.15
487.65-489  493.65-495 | 1.12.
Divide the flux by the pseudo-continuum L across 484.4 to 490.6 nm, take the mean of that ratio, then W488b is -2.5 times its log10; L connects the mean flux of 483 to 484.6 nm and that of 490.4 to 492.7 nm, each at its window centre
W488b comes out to 0.06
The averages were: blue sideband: 73.4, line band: 71.1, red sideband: 77.4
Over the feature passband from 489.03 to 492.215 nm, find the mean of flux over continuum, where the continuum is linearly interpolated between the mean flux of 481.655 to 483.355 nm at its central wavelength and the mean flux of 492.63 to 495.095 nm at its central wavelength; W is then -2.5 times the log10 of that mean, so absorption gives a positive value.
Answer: 0.03 mag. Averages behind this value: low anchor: 74.7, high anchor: 79.9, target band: 76.3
